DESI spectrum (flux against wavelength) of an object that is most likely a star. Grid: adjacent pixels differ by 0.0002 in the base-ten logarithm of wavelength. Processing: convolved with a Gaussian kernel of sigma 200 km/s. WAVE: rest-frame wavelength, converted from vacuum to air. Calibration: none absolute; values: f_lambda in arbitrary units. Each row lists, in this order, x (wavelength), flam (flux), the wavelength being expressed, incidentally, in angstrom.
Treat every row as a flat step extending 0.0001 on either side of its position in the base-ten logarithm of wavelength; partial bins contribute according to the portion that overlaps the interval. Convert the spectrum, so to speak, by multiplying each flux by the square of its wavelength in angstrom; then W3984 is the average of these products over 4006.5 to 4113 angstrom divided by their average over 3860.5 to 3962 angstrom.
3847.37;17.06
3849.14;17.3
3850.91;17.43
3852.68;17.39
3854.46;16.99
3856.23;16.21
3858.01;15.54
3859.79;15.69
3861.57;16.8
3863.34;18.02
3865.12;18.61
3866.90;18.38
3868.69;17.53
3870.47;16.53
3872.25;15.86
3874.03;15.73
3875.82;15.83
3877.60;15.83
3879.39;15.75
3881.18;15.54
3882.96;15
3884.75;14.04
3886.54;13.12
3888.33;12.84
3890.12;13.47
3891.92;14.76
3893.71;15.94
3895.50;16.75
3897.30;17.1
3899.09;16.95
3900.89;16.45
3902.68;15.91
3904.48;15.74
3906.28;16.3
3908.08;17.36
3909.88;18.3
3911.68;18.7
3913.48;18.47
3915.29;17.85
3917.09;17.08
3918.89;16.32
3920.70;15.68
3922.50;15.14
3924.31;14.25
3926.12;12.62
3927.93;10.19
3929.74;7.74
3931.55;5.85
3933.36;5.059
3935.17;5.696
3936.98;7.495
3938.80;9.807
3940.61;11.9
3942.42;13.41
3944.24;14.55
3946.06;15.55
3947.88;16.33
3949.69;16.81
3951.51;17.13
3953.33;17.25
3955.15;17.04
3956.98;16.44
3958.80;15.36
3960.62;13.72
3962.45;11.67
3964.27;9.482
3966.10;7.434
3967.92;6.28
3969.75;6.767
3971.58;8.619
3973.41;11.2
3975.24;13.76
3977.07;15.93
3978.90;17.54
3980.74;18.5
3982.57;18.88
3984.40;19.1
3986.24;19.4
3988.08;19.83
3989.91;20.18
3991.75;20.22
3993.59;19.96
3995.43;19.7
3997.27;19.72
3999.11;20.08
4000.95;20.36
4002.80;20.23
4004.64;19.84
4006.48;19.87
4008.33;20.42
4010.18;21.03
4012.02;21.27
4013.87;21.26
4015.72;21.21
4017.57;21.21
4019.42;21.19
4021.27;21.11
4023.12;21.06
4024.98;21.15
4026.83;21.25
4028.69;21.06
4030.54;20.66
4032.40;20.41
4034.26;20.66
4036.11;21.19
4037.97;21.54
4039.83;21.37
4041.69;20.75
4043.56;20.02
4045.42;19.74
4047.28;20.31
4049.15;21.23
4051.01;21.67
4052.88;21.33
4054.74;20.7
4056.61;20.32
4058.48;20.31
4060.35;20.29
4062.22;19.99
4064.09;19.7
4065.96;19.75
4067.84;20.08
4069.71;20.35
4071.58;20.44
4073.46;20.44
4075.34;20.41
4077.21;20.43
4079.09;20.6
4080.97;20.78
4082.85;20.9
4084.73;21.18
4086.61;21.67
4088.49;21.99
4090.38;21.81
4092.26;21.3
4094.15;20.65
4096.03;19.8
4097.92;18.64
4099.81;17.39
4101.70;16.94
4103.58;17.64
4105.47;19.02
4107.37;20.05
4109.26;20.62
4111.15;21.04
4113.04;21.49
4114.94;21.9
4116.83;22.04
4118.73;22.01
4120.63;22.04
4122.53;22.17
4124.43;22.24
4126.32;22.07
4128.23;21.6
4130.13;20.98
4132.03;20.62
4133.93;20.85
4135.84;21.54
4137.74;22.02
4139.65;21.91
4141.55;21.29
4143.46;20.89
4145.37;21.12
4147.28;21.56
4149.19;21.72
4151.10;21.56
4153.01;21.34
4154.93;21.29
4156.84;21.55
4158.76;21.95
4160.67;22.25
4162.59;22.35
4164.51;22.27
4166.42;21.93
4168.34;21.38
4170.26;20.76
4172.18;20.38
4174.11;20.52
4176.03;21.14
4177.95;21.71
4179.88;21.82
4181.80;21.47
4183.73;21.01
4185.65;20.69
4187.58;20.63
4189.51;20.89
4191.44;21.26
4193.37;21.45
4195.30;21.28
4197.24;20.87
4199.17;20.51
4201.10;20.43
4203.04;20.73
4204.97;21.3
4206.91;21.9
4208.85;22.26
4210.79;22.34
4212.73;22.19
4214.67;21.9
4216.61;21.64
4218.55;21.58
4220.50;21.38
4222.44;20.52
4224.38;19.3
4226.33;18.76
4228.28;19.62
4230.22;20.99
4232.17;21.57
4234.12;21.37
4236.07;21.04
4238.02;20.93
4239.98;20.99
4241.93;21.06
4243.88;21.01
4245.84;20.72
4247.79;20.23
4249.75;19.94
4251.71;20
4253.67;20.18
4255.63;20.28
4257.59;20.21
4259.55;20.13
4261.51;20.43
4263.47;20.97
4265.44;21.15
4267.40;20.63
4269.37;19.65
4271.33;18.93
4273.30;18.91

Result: 1.5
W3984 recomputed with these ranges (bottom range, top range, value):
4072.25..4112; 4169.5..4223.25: 1.11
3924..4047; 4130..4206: 1.40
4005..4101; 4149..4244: 1.10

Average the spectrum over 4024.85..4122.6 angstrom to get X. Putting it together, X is 20.6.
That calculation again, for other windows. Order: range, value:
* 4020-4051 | 20.9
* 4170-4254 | 21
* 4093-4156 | 20.9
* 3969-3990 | 15.7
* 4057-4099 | 20.5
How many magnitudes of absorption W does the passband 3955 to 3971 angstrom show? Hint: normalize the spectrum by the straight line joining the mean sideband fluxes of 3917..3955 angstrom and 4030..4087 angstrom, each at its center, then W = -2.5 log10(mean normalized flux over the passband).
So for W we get 0.261 mag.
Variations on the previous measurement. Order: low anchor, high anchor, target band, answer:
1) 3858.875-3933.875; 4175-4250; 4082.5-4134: -0.09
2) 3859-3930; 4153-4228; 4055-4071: -0.07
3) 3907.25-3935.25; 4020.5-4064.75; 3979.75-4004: -0.11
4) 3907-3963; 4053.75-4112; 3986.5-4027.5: -0.21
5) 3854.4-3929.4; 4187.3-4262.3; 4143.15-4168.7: -0.10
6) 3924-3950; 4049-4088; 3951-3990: -0.08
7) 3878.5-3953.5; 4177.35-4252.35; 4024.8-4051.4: -0.22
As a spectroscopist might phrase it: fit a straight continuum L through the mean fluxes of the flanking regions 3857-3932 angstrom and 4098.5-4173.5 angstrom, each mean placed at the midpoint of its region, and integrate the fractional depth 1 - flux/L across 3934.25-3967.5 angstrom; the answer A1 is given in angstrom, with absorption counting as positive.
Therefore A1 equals 7.5 angstrom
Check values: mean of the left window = 15.6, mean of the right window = 21.1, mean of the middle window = 13.1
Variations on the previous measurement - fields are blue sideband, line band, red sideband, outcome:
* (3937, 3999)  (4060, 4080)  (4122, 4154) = -1.36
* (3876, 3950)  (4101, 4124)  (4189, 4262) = -2.71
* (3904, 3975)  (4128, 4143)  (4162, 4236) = -1.67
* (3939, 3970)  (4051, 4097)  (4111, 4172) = -4.97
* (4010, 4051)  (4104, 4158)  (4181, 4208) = -0.87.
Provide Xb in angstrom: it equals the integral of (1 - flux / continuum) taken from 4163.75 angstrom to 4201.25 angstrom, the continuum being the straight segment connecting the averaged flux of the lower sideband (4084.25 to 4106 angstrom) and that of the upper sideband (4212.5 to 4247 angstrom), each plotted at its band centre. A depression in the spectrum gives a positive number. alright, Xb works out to -1.1 angstrom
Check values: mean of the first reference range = 19.8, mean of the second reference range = 20.9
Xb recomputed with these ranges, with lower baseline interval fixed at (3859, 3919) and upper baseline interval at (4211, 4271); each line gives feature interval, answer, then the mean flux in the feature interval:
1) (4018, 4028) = -1.8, 21.1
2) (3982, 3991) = -1.0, 19.5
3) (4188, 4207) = -0.8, 21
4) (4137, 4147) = -1.0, 21.4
